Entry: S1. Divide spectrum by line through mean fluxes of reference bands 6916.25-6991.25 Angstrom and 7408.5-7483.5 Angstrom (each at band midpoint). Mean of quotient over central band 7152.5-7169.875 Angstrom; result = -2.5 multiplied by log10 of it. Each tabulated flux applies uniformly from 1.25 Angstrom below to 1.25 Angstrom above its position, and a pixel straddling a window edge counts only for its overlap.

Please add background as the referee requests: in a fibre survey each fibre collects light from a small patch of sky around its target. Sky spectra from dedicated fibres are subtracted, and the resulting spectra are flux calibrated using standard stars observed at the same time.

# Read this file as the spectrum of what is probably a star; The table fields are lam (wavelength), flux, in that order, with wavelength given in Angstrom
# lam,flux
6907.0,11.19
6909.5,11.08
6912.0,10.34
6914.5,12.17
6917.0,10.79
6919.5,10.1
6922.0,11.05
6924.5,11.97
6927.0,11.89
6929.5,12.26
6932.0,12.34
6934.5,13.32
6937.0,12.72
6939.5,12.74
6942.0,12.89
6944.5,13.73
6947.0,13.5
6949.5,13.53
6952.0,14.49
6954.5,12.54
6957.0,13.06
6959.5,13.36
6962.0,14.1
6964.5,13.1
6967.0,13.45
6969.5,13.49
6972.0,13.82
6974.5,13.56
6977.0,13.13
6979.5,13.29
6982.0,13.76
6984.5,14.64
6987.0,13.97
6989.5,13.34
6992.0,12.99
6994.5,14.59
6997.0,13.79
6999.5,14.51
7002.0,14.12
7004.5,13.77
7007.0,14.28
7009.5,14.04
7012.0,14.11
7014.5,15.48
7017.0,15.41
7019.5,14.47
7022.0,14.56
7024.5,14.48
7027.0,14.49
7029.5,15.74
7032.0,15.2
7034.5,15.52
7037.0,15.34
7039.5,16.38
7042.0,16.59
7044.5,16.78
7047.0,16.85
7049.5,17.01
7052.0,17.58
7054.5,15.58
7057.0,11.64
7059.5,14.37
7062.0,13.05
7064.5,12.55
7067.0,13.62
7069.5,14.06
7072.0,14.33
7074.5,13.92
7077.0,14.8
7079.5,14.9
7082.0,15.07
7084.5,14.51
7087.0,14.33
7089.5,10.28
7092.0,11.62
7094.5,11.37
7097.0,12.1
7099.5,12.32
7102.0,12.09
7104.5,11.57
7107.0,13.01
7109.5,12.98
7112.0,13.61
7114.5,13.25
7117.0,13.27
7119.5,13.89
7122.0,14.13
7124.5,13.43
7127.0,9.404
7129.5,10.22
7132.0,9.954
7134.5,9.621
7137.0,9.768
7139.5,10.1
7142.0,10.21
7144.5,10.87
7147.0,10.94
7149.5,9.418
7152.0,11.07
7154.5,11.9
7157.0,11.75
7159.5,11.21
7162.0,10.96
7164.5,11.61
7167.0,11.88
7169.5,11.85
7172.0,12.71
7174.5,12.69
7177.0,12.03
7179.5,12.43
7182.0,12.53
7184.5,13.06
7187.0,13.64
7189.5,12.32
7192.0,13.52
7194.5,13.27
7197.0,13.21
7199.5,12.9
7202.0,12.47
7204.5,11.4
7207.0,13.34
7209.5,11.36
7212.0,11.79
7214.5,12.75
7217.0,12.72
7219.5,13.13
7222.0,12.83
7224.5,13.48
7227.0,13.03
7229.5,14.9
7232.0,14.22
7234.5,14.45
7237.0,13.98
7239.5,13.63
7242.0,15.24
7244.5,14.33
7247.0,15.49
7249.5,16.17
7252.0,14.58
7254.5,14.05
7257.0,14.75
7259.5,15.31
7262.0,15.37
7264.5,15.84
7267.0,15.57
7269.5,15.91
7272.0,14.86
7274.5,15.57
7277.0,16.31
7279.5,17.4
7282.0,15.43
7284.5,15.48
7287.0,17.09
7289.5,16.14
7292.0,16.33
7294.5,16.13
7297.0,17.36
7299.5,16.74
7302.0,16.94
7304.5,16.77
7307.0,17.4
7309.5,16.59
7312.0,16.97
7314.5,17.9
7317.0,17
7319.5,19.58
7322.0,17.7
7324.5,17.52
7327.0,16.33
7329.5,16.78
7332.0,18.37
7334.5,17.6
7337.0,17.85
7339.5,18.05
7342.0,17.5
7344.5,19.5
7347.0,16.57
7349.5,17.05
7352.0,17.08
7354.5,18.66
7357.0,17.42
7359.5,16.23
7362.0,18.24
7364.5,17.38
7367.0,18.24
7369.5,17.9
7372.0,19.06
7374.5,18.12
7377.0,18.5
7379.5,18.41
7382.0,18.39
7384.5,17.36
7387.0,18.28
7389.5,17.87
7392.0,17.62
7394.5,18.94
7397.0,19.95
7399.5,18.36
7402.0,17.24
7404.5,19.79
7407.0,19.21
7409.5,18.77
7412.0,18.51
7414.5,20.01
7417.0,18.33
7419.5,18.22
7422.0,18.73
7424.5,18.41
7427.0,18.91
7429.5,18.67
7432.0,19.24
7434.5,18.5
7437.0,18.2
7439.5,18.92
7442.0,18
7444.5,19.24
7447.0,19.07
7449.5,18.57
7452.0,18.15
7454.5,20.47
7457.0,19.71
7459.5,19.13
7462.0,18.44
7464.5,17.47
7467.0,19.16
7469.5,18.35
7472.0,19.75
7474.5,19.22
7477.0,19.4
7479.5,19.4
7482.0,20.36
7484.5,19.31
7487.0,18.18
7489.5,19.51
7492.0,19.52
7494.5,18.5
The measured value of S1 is 0.32 mag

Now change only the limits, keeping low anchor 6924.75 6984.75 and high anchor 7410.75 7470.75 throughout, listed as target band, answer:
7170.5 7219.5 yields 0.253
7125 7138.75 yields 0.458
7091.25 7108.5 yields 0.231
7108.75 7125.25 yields 0.118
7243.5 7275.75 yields 0.101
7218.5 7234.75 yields 0.192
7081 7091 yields 0.097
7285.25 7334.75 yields 0.009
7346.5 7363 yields 0.028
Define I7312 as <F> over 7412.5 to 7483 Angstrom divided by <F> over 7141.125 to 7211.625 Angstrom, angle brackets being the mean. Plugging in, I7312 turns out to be 1.6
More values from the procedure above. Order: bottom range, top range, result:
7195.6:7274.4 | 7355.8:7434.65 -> 1.32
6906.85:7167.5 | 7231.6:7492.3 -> 1.34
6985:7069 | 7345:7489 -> 1.26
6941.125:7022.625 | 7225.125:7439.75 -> 1.24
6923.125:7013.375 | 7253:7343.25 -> 1.24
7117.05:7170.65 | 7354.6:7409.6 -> 1.63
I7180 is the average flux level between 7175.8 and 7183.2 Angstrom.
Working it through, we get 12.3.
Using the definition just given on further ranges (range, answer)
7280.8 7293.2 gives 16.1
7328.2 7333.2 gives 17.6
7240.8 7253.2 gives 15.2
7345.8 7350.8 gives 16.8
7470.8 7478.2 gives 19.5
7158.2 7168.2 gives 11.4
